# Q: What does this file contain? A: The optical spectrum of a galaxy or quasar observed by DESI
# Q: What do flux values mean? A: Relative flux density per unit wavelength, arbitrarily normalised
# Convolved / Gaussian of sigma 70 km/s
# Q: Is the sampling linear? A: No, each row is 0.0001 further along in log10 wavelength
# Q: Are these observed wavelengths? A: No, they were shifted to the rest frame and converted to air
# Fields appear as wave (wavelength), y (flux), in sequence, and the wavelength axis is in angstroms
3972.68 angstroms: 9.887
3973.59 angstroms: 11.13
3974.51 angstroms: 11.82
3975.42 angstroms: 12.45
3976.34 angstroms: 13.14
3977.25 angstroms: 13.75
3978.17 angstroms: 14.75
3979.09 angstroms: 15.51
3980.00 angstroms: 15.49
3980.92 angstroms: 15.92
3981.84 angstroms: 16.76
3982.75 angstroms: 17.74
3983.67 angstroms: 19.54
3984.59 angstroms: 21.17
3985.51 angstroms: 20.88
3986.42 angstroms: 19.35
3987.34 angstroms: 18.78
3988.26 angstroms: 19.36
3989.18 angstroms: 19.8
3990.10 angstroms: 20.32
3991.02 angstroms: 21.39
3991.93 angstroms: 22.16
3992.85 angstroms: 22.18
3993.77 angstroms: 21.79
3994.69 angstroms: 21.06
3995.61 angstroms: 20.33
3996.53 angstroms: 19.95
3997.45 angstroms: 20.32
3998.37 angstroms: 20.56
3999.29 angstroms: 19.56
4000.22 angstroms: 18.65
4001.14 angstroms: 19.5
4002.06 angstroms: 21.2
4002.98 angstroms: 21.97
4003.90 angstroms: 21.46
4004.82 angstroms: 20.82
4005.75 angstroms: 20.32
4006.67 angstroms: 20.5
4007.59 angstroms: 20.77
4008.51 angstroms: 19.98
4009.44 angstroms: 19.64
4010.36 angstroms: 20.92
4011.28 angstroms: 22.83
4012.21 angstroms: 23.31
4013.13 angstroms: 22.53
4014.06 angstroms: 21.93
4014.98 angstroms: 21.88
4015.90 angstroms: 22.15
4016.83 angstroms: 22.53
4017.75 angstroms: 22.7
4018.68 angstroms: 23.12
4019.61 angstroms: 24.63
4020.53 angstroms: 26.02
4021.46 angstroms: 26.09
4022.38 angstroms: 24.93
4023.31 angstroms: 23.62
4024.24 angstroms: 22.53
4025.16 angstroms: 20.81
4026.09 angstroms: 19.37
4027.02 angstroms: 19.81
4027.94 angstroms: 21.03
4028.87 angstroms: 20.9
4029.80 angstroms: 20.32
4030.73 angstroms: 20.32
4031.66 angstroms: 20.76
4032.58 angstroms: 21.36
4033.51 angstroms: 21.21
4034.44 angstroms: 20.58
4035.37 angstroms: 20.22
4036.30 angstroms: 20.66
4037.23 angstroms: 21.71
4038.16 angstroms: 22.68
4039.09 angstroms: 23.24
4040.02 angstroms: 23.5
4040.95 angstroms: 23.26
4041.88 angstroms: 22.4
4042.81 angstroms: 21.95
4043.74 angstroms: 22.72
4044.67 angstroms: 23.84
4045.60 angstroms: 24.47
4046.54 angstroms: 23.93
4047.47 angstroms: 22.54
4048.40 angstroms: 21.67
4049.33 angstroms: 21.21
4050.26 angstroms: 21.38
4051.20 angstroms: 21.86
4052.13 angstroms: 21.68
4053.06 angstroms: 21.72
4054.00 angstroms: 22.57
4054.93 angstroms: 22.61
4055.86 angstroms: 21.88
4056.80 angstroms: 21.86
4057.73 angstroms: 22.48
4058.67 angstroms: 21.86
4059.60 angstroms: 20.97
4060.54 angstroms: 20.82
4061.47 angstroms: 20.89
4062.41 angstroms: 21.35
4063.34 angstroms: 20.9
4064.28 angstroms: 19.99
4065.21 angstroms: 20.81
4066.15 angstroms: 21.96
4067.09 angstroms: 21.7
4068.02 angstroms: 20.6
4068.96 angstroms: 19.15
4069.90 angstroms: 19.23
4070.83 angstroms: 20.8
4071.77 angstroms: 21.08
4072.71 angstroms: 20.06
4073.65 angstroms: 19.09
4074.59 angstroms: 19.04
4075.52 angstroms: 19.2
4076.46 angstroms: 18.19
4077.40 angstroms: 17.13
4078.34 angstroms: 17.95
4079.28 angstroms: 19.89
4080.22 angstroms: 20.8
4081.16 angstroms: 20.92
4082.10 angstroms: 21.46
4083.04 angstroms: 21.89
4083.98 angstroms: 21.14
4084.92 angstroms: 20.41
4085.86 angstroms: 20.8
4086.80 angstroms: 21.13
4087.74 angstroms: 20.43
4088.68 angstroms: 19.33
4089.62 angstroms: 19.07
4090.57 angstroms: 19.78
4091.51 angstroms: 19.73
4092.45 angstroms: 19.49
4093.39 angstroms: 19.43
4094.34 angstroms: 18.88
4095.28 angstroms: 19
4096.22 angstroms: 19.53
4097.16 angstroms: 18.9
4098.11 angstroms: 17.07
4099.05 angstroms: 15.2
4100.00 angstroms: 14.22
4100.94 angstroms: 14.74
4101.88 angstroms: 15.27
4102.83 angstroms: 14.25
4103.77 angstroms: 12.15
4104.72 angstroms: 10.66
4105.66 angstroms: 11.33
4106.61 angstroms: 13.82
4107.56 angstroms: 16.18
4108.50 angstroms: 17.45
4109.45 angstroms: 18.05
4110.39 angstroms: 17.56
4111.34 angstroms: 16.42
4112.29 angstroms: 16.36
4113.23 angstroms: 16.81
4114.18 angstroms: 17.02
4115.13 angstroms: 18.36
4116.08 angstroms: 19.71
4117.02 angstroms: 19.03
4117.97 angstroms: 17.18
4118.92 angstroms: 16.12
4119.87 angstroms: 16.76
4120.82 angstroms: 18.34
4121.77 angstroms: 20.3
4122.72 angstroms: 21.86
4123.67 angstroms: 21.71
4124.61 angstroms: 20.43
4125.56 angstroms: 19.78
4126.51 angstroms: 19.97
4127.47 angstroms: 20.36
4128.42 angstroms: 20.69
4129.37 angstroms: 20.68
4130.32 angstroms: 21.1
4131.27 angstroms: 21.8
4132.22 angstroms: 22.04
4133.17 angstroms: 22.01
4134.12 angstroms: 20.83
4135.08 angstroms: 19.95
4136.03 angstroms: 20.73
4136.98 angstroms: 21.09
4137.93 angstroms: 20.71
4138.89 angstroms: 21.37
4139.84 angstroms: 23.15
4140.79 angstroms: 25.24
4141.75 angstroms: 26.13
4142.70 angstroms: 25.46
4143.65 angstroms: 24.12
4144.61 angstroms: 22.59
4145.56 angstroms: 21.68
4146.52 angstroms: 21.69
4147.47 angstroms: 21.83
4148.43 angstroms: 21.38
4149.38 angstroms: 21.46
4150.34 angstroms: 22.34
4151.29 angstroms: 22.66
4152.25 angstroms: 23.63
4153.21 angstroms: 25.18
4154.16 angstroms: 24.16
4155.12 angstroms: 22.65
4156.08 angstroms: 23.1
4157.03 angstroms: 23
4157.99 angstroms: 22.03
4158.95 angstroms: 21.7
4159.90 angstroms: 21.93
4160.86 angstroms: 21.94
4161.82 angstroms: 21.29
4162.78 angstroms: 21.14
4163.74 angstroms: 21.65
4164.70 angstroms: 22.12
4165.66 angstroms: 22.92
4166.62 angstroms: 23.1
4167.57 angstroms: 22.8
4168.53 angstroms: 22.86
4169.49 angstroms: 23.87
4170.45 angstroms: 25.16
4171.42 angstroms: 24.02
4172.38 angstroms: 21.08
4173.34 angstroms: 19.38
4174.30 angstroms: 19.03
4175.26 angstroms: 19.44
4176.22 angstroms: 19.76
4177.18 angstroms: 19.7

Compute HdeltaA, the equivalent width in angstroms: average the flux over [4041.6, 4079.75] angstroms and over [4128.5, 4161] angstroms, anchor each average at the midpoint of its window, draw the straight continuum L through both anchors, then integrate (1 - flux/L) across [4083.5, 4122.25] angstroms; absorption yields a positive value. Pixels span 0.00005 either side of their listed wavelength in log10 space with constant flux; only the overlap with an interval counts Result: 7.6 angstroms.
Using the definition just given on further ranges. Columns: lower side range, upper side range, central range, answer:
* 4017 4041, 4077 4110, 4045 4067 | -1.56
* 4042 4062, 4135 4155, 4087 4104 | 3.57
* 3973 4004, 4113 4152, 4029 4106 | -1.50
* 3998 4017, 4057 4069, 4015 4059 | -2.34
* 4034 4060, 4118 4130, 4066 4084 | 1.08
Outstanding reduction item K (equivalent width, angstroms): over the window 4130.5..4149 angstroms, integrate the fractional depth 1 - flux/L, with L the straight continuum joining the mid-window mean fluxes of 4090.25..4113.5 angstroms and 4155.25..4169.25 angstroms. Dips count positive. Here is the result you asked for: -2.0 angstroms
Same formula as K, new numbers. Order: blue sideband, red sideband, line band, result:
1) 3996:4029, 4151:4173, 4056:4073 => 0.8 angstroms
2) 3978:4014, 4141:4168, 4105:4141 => 4.9 angstroms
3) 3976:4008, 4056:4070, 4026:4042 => -0.8 angstroms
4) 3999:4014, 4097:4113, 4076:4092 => -3.5 angstroms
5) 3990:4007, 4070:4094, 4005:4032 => -1.8 angstroms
